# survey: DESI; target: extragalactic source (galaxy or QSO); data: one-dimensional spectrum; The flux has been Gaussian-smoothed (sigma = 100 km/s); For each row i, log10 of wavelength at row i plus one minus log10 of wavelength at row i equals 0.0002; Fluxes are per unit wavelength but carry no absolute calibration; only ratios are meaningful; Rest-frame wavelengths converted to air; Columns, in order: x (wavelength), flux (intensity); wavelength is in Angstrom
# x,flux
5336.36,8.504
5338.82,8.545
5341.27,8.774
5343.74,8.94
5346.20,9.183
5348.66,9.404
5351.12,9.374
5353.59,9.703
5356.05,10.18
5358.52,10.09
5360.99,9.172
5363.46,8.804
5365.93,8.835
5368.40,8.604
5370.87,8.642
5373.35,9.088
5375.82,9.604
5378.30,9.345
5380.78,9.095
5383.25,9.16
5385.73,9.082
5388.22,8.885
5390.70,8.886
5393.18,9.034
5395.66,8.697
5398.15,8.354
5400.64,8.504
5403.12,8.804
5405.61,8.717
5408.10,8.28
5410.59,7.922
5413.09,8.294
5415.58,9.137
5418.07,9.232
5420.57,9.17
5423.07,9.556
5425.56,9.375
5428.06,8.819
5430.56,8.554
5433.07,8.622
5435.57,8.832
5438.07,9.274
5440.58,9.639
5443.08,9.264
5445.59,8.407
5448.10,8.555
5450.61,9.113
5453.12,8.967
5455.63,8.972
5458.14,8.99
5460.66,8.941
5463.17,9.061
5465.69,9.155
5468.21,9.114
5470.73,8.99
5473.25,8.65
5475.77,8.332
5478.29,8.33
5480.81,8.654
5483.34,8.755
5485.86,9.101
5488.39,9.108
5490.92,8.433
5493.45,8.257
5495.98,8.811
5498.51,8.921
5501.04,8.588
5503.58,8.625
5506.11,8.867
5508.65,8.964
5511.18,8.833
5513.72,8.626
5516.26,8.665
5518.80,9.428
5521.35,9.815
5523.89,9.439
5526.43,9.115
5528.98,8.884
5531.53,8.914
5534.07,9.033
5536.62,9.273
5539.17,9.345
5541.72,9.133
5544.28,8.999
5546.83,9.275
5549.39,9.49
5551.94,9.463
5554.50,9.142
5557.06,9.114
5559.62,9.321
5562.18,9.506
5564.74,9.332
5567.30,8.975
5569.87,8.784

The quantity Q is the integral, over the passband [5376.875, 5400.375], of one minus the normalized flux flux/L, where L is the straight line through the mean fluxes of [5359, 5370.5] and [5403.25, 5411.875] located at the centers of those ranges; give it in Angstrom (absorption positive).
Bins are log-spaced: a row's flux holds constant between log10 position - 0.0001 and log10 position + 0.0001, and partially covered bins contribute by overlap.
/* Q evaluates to -0.9 Angstrom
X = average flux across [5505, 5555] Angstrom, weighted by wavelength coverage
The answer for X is 9.14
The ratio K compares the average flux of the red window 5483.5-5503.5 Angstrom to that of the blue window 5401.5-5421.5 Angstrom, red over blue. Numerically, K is 1.0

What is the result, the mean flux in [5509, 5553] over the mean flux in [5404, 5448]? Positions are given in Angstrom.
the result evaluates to 1.0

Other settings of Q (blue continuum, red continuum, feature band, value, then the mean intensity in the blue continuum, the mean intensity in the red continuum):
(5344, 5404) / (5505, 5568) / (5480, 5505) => 1.14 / 9.1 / 9.16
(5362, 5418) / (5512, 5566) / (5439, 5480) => 0.42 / 8.82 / 9.2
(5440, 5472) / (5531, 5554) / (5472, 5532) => 1.85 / 9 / 9.22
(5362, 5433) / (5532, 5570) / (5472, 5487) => 0.70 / 8.87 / 9.22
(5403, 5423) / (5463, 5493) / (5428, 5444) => -0.47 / 8.74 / 8.78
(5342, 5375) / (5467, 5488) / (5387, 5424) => 1.16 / 9.23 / 8.76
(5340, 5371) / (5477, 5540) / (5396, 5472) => 1.50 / 9.23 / 8.91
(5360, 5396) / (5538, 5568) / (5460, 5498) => 1.55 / 9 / 9.26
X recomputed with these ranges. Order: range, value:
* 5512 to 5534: 9.1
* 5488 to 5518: 8.73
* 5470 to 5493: 8.68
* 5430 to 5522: 8.87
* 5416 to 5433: 9.08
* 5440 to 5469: 9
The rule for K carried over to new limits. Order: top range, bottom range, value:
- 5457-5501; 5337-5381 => 0.96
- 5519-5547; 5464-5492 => 1.05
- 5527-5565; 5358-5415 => 1.04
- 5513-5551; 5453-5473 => 1.02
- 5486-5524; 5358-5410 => 1.00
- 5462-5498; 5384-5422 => 1.00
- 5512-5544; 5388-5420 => 1.05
